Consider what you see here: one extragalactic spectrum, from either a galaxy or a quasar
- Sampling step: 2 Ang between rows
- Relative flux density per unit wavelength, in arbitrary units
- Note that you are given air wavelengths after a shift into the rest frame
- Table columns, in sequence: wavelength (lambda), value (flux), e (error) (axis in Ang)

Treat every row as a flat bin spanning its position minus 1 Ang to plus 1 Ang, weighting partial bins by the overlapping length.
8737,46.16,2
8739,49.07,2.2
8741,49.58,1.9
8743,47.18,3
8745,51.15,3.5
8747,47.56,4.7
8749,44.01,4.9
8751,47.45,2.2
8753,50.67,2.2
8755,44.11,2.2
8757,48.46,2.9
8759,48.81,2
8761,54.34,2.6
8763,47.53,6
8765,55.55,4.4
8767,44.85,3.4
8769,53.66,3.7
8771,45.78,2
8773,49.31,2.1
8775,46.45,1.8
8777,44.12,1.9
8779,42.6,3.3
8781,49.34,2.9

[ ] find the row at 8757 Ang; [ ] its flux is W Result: 48.46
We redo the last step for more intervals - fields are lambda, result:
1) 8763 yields 47.53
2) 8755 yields 44.11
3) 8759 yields 48.81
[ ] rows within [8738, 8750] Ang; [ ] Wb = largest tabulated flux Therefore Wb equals 51.15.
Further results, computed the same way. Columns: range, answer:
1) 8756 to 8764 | 54.34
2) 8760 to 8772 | 55.55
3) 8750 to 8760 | 50.67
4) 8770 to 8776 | 49.31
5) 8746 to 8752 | 47.56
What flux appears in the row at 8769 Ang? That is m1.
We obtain 53.66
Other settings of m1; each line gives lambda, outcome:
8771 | 45.78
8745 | 51.15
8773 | 49.31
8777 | 44.12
